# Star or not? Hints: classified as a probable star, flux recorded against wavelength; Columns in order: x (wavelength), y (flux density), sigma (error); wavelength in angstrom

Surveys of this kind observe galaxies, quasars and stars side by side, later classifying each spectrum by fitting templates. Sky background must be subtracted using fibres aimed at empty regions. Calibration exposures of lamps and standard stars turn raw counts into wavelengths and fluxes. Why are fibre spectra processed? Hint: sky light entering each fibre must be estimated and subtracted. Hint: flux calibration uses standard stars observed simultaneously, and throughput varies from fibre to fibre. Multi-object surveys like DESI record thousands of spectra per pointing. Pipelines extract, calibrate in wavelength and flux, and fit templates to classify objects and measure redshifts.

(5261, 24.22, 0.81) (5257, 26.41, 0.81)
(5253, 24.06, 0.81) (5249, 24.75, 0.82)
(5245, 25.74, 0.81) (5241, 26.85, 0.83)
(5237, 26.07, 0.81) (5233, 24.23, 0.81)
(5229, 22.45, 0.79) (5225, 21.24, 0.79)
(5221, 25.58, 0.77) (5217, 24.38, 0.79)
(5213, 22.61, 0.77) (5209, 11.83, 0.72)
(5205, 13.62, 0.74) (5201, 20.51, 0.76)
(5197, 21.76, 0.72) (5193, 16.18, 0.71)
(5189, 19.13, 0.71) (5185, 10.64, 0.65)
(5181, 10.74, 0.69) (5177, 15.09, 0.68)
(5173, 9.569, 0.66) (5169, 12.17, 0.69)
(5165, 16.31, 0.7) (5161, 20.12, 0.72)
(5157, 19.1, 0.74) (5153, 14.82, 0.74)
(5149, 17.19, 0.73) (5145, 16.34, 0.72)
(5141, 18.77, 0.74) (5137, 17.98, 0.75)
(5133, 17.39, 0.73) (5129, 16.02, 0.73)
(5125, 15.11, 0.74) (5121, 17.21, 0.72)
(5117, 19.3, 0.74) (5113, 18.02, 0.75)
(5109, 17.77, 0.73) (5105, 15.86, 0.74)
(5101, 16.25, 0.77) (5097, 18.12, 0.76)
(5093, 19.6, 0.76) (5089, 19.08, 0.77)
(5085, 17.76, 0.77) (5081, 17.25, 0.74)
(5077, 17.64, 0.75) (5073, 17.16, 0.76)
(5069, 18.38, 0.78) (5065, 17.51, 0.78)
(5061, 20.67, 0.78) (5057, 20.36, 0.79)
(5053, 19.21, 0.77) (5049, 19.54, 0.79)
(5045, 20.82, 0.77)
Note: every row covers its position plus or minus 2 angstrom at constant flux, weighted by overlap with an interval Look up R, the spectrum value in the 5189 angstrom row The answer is 19.13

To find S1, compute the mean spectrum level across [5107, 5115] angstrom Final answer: 17.9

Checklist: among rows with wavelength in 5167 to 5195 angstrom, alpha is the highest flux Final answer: 19.13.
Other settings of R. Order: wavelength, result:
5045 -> 20.82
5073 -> 17.16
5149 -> 17.19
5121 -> 17.21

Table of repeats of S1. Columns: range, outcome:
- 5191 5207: 18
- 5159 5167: 18.2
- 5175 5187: 12.2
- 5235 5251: 25.9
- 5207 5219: 19.6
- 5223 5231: 21.8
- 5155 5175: 15.5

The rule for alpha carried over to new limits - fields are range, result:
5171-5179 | 15.09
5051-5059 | 20.36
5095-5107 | 18.12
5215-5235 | 25.58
